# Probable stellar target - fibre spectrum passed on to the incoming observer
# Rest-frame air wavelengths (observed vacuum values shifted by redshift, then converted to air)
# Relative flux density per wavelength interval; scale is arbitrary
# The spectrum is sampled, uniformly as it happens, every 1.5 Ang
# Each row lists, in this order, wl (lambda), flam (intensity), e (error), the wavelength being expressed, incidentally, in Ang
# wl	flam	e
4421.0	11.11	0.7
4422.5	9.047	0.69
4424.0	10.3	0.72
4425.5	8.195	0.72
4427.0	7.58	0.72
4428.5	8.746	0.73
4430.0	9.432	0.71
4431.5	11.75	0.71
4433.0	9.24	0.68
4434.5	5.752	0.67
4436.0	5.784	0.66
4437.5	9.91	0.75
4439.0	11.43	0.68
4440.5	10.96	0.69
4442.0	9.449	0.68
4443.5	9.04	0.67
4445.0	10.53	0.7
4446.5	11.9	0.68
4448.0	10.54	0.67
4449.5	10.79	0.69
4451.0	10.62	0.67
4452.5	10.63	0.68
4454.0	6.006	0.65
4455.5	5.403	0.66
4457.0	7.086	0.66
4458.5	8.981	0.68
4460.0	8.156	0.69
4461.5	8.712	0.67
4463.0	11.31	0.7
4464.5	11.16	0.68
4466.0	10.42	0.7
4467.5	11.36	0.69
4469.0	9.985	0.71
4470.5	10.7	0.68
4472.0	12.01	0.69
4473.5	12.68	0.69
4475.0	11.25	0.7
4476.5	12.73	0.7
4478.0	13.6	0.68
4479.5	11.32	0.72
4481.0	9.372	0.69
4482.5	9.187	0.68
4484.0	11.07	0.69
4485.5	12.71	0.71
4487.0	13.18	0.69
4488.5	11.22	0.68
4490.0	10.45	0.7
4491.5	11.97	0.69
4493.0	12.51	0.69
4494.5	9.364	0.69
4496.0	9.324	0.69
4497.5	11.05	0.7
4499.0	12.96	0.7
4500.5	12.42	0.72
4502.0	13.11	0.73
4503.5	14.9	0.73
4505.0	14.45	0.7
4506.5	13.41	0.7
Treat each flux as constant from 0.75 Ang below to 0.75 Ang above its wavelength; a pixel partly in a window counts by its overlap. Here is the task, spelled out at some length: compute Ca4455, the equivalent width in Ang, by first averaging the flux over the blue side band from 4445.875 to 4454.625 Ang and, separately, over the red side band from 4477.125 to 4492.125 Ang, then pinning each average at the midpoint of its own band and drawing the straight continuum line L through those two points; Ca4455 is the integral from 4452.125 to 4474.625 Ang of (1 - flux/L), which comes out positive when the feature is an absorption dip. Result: 2.1 Ang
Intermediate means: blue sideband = 10.1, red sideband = 11.4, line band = 9.65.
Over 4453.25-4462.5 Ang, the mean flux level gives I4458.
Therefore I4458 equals 7.5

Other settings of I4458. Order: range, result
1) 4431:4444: 9.21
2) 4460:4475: 10.8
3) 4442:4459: 9.24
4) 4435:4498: 10.4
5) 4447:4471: 9.5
